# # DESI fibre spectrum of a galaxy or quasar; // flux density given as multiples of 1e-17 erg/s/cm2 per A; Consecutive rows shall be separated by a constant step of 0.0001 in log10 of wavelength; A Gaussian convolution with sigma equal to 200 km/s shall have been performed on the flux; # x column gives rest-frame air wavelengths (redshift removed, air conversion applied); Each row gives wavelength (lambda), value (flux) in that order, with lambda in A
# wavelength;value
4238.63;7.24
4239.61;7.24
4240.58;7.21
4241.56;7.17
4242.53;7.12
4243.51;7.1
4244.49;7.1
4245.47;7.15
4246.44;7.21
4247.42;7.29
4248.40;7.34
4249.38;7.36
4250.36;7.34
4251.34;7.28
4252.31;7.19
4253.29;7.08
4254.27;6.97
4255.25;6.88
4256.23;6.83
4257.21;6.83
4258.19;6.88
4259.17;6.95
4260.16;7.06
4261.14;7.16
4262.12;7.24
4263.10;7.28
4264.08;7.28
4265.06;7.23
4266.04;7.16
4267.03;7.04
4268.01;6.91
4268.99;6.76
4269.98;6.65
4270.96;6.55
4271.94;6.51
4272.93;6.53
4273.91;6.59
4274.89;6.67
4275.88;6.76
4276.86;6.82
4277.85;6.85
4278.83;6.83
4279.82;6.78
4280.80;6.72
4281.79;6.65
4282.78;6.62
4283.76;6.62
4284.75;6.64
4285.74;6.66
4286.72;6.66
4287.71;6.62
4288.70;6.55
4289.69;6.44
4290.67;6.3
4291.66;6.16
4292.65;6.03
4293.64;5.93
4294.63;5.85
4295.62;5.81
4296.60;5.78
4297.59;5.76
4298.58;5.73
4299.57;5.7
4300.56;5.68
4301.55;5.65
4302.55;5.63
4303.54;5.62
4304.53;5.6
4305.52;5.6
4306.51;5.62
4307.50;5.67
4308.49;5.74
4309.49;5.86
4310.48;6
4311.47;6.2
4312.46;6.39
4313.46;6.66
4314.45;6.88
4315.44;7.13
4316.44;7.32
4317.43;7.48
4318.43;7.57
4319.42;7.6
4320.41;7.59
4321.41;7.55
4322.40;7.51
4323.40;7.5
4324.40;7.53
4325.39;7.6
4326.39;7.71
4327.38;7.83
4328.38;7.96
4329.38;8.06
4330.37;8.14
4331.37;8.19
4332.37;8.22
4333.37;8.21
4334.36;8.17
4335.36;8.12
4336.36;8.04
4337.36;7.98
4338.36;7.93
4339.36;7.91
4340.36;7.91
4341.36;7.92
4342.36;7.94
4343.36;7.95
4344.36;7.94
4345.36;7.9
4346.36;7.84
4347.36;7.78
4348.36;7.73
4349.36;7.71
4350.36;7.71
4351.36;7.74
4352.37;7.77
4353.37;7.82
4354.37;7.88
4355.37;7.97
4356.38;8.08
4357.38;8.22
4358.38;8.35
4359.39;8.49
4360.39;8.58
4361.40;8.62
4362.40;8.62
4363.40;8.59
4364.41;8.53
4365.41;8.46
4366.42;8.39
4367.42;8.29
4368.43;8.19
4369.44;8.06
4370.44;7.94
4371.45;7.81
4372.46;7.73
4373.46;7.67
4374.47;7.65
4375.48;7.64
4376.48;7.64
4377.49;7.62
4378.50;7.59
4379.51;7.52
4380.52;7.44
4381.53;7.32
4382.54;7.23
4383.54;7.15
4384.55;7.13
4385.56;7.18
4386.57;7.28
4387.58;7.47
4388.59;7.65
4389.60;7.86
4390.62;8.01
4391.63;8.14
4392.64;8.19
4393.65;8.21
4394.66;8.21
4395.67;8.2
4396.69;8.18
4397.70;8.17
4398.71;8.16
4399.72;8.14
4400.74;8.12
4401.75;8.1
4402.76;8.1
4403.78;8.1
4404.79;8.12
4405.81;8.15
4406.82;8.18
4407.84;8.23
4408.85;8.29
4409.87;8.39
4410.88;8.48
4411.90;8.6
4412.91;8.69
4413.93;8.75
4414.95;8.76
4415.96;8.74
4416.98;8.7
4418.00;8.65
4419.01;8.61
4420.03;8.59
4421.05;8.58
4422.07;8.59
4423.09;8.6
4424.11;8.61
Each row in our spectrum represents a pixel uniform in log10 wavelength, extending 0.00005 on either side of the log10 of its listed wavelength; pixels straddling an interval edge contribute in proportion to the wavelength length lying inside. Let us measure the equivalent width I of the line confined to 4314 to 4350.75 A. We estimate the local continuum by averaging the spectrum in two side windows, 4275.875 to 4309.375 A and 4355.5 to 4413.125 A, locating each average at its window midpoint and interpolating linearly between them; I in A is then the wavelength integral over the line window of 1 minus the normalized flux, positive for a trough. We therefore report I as -4.3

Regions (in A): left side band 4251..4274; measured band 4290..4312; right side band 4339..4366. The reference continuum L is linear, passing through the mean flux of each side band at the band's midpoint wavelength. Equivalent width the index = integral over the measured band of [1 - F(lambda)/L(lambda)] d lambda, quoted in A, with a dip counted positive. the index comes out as 4.8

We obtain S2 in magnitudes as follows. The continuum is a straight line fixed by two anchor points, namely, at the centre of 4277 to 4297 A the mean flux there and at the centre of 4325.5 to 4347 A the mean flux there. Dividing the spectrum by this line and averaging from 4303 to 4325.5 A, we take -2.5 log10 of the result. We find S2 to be 0.10 mag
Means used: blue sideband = 6.43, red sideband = 7.98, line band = 6.69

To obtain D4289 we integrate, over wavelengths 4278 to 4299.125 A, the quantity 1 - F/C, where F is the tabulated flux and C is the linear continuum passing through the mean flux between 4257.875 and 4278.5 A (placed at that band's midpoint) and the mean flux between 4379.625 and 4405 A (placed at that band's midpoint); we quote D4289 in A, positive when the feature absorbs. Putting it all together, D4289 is 2.1 A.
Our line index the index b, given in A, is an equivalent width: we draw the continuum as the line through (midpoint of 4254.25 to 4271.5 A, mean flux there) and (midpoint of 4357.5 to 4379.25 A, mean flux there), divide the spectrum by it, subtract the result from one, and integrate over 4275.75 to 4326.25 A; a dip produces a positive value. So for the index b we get 6.17 A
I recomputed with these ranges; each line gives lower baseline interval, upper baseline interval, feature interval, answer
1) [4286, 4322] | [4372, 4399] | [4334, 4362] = -3.7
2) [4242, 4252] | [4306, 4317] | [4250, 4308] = 2.3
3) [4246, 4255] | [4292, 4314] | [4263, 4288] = -0.8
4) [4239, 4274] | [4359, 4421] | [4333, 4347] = -0.5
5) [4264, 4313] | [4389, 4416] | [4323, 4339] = -2.1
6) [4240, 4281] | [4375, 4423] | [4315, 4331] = -0.3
